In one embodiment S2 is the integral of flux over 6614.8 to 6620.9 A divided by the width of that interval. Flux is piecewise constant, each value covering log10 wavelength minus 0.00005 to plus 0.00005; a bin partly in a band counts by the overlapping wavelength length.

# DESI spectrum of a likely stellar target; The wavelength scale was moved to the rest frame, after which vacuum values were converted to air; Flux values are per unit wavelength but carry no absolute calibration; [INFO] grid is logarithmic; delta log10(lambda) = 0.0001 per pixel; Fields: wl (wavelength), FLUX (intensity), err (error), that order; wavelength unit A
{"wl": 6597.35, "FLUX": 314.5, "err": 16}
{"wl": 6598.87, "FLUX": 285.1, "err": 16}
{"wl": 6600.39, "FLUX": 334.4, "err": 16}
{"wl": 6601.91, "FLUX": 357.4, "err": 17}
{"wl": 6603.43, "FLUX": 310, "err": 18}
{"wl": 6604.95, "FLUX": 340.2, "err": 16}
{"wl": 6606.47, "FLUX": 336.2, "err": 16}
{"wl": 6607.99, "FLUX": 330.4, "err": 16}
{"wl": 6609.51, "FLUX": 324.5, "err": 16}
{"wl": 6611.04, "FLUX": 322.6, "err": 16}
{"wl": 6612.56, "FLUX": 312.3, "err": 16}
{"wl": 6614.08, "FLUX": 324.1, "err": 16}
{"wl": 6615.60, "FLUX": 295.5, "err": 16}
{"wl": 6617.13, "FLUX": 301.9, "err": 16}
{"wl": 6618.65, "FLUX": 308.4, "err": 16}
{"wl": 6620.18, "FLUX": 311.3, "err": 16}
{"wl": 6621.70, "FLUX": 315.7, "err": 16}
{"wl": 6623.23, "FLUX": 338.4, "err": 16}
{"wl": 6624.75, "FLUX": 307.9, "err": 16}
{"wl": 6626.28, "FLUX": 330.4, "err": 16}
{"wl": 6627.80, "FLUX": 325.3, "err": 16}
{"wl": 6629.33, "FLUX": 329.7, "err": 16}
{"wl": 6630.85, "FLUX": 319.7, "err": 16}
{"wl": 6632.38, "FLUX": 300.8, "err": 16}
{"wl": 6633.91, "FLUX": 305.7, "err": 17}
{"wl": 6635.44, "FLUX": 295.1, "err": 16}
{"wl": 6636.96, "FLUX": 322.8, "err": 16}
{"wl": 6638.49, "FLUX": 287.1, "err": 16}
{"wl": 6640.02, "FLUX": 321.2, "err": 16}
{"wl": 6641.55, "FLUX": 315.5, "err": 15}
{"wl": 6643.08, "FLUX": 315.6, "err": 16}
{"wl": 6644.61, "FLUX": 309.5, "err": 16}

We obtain 304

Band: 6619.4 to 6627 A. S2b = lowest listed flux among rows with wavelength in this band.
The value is 307.9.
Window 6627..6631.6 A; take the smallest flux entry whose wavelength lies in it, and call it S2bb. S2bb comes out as 319.7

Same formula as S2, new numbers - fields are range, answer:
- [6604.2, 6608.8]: 336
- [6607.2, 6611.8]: 326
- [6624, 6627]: 319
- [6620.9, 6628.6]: 324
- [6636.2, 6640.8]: 310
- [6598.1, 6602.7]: 325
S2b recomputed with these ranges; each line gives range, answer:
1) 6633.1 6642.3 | 287.1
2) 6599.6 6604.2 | 310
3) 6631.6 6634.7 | 300.8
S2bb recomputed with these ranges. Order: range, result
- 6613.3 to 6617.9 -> 295.5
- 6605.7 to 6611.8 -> 322.6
